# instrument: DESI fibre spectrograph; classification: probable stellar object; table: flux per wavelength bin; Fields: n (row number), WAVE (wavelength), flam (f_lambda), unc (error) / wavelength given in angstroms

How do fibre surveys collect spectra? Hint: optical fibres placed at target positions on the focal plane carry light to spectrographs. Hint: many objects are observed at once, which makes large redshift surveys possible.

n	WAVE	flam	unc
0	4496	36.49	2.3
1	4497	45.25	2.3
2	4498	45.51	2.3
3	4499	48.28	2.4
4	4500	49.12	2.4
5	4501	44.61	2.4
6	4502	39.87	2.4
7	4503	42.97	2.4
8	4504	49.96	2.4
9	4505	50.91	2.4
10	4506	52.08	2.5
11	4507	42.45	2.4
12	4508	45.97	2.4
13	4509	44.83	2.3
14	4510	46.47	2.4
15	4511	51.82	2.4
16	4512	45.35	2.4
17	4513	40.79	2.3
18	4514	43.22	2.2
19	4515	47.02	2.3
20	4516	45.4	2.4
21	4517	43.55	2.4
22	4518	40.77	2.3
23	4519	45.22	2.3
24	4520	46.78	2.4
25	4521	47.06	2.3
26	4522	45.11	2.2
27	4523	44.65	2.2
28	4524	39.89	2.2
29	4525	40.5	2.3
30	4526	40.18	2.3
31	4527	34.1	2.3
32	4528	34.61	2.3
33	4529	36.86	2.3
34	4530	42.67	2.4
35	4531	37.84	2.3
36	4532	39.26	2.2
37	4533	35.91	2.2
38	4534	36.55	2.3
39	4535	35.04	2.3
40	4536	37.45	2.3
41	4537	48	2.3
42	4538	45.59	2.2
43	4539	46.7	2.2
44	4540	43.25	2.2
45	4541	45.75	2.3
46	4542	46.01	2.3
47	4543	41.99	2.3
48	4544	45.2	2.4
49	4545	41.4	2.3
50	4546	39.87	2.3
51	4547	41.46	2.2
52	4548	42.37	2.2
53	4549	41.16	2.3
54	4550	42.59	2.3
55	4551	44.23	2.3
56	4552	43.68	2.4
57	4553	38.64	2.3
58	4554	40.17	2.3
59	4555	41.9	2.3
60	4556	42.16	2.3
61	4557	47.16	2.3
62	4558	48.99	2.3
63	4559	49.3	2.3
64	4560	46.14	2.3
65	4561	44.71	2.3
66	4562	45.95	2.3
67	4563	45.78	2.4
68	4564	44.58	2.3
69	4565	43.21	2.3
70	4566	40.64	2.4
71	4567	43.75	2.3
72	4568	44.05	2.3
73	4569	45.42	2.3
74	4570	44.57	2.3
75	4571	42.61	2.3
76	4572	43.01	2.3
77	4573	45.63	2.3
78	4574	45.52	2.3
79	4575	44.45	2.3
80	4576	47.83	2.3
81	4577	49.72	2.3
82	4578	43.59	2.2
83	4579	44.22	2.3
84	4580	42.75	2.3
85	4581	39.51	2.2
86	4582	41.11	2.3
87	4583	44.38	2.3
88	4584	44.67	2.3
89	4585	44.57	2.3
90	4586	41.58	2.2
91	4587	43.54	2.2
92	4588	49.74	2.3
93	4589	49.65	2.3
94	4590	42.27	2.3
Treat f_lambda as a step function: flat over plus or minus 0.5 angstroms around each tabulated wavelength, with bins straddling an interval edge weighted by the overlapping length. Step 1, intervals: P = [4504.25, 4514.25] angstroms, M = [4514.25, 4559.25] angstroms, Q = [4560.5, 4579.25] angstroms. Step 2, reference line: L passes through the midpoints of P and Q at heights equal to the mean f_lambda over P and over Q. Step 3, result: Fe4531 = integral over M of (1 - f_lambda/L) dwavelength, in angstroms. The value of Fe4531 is 3.4 angstroms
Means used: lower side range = 46.6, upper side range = 44.7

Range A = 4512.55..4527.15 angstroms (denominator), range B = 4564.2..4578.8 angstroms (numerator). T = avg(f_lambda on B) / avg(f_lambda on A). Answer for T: 1.03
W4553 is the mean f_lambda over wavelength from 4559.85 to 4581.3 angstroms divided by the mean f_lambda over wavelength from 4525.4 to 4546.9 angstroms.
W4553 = 1.1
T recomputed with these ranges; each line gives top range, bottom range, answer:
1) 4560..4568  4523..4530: 1.15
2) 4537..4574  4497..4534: 1.01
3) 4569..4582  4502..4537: 1.04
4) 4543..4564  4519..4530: 1.06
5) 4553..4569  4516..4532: 1.07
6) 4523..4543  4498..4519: 0.88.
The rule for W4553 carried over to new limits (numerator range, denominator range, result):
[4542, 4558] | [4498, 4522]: 0.93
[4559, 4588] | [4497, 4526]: 0.98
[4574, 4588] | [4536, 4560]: 1.01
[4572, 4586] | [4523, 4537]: 1.15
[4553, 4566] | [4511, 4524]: 1.00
